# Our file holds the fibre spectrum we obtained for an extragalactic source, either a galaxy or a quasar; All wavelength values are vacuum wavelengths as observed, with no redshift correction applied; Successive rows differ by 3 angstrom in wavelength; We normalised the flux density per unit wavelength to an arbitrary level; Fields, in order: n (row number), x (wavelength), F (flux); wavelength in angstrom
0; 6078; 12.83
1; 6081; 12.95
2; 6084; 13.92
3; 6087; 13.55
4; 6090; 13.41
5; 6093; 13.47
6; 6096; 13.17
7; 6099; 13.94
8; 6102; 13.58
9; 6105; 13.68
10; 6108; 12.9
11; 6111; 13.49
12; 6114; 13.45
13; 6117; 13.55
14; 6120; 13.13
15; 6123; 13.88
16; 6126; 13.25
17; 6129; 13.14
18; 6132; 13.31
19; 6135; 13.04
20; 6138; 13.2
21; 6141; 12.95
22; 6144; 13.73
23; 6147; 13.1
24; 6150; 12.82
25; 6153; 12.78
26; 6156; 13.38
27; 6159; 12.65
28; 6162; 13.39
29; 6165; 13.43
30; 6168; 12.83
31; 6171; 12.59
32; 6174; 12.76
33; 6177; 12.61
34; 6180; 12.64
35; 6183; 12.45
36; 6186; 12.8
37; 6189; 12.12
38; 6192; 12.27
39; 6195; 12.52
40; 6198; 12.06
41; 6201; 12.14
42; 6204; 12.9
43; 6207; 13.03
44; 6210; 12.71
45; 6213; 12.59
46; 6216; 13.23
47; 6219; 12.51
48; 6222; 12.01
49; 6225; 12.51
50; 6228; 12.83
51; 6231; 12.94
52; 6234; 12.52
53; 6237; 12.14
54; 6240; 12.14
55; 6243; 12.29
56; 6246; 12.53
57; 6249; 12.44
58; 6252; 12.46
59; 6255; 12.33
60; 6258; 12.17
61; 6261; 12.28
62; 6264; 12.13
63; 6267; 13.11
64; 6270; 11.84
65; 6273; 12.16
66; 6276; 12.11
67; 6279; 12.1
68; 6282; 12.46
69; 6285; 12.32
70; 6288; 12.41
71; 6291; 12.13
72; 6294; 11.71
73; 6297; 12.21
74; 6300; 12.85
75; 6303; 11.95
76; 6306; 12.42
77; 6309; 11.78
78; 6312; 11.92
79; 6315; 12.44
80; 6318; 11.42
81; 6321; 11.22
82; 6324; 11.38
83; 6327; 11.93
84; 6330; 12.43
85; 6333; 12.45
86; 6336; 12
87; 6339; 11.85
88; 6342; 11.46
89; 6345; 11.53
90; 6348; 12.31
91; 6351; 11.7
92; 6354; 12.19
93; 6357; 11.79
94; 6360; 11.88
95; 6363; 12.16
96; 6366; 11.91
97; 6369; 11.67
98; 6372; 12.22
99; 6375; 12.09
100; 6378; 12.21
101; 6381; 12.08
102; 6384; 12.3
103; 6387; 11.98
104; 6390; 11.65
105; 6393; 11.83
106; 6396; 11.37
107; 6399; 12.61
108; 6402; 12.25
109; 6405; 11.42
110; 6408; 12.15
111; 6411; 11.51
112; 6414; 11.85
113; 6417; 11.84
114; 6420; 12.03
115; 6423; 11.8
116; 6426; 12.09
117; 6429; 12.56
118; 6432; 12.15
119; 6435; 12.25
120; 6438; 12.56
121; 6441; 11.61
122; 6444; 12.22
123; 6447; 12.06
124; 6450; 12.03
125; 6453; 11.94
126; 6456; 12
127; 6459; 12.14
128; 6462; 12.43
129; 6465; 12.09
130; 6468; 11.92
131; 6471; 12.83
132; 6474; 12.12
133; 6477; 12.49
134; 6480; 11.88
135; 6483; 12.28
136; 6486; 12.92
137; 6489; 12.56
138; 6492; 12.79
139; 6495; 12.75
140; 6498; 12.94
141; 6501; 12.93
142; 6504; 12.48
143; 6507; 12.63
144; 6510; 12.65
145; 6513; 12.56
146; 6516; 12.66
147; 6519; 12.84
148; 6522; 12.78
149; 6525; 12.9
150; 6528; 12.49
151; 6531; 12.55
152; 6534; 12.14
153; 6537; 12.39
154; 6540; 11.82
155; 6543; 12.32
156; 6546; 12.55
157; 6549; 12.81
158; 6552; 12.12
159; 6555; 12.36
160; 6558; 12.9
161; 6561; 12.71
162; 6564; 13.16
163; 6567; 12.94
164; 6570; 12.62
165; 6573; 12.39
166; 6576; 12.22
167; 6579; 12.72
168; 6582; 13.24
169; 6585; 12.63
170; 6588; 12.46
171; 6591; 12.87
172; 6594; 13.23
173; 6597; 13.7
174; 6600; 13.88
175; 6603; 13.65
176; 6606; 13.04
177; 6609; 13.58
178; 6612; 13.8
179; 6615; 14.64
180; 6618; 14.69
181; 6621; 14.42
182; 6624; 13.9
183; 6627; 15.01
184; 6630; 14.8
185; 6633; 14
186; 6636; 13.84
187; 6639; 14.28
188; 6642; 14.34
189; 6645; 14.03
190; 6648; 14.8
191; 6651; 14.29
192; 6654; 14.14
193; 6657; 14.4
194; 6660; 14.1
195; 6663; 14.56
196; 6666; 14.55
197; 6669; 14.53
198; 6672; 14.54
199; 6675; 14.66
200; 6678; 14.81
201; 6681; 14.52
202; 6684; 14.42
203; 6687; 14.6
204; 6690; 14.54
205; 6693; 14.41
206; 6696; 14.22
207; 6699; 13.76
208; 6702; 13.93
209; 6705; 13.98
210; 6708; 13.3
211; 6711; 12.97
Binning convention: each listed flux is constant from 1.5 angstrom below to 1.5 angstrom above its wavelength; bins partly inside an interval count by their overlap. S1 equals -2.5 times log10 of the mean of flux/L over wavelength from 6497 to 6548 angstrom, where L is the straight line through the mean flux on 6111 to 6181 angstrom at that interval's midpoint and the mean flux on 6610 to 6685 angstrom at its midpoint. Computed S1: 0.12 mag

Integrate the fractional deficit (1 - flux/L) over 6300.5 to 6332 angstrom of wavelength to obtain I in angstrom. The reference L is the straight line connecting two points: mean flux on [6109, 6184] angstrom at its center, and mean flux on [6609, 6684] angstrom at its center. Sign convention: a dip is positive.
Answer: 3.75 angstrom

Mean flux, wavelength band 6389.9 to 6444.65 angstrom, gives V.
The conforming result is 12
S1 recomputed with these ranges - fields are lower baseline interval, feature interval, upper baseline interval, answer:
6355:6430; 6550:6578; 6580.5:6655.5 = 0.069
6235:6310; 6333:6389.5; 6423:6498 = 0.027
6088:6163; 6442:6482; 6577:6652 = 0.126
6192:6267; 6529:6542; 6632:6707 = 0.128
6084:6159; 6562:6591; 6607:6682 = 0.122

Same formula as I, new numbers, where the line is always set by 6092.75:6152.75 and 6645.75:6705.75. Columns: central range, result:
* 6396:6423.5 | 3.9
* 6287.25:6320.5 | 3.9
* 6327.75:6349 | 2.7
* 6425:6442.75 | 2.2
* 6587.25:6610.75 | 1.5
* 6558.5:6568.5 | 0.9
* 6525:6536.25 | 1.3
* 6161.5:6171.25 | 0.2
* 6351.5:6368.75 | 2.3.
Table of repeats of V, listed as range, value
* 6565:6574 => 12.7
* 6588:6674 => 14.1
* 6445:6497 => 12.3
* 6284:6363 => 12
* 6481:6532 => 12.7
